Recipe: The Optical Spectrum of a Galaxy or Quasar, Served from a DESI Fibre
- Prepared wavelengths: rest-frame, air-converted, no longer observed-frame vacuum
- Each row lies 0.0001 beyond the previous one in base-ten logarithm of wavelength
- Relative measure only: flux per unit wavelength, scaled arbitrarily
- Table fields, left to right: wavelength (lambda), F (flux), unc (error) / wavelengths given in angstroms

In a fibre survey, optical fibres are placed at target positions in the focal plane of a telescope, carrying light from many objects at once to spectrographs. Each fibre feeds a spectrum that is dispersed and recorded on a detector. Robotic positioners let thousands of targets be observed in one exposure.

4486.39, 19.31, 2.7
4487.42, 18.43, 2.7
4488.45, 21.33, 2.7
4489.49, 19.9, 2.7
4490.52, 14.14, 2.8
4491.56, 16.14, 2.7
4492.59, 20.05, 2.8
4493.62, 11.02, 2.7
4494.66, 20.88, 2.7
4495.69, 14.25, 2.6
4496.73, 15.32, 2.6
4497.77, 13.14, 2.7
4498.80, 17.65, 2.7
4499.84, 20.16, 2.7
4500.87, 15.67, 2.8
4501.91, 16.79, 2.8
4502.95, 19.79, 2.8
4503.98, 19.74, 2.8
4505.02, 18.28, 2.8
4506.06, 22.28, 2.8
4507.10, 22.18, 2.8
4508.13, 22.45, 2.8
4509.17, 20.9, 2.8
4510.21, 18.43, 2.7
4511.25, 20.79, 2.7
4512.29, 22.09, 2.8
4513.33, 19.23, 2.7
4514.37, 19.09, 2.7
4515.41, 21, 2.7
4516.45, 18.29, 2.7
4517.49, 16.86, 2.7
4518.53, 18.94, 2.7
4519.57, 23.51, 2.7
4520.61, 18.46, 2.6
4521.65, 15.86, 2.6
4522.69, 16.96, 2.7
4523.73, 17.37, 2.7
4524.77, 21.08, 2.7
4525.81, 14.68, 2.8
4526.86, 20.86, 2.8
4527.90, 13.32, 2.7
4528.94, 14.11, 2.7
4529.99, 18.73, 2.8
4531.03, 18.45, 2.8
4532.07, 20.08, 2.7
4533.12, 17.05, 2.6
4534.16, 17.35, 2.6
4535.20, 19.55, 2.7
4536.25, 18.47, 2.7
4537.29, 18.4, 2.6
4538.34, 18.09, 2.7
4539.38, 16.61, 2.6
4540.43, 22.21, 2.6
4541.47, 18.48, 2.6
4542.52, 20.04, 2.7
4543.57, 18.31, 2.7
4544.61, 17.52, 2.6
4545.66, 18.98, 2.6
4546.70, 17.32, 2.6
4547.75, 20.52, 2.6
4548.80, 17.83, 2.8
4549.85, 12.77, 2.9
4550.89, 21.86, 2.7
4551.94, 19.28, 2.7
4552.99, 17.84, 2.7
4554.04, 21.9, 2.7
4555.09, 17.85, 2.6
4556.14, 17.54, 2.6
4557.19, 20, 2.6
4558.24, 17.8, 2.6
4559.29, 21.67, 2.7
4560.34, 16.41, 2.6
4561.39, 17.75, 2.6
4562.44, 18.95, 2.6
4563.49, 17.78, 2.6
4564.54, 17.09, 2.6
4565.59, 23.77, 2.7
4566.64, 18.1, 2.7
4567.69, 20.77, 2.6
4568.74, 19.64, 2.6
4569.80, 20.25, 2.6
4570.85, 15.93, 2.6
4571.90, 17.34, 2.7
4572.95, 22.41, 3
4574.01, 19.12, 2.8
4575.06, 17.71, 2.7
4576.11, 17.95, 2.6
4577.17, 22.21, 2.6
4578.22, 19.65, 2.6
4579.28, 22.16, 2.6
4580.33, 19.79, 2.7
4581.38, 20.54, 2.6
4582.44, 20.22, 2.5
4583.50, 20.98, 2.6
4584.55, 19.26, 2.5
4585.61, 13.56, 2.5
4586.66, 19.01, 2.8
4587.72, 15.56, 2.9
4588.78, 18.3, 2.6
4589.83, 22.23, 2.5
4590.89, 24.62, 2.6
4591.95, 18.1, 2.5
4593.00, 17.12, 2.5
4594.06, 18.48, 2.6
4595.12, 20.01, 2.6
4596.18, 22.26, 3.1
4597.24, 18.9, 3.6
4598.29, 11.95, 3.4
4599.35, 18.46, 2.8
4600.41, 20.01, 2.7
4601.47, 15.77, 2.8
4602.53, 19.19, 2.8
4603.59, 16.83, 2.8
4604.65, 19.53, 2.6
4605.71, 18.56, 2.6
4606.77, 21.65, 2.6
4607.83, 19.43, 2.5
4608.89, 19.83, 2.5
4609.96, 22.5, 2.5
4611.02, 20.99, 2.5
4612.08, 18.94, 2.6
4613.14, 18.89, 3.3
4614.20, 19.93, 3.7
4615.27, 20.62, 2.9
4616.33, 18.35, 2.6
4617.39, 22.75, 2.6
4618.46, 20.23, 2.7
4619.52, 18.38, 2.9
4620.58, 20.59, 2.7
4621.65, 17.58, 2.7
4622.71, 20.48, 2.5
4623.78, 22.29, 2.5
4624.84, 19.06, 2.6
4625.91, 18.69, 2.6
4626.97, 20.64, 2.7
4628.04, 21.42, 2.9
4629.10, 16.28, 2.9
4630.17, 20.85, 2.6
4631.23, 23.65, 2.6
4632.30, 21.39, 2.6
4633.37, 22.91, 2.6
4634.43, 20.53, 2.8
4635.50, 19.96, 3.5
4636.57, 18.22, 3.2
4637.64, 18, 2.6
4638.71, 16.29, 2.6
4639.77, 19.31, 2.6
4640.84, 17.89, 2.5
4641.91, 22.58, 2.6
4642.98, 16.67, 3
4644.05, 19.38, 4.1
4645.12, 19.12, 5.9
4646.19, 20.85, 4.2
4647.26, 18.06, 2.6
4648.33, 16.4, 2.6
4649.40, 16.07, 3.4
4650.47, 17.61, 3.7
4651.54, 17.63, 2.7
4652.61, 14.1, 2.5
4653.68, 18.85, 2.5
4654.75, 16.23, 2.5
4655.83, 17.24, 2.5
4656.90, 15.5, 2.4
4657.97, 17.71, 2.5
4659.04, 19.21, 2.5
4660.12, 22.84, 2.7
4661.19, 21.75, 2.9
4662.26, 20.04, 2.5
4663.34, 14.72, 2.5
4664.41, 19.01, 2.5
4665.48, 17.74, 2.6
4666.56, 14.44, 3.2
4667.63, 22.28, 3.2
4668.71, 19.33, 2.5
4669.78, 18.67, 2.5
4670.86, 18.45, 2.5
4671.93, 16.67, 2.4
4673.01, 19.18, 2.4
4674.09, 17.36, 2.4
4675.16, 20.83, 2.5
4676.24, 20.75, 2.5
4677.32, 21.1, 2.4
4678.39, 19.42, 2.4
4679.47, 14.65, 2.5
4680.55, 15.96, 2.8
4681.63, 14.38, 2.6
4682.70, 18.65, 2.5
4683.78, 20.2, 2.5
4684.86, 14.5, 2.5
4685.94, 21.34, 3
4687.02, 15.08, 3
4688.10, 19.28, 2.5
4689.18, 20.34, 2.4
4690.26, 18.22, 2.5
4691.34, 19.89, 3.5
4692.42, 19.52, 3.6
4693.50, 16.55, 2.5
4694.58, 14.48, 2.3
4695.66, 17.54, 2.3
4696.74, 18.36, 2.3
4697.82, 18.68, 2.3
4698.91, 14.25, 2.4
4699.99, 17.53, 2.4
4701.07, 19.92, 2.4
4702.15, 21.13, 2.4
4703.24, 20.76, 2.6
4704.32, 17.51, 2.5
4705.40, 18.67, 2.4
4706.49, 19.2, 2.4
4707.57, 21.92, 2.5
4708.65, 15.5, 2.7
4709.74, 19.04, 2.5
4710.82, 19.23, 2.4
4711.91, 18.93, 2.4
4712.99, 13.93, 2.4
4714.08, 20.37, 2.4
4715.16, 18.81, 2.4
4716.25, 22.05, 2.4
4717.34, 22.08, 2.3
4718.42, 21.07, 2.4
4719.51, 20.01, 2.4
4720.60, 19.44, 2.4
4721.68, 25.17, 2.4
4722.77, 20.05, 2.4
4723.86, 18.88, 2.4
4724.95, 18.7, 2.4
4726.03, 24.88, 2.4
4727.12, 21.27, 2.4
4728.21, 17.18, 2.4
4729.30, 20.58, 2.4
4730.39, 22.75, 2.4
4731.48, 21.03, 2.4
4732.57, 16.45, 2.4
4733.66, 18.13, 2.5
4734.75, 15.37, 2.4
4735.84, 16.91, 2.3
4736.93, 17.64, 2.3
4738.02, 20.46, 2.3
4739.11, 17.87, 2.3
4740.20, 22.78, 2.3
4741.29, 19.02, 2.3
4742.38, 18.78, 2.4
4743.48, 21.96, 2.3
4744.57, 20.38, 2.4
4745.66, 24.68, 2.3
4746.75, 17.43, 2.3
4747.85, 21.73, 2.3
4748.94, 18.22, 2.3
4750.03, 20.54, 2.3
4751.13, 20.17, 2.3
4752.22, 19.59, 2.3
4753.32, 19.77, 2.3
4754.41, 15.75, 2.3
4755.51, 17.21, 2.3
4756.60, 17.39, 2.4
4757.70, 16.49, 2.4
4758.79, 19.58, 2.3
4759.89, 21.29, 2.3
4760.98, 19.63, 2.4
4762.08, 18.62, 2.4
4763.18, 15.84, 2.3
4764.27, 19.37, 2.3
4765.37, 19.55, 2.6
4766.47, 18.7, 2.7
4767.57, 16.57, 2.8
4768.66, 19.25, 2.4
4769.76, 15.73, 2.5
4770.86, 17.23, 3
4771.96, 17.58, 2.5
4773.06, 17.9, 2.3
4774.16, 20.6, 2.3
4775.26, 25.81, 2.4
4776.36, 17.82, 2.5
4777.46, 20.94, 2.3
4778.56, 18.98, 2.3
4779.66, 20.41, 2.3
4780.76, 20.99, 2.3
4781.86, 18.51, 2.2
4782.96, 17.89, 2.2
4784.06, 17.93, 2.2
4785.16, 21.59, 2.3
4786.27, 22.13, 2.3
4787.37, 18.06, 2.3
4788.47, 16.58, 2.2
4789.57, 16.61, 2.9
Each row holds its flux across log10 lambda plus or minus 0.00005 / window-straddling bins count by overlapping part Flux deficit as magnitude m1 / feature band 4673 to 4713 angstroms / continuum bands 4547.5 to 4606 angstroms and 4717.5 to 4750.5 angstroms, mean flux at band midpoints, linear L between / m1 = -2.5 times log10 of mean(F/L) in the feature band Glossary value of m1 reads 0.08 mag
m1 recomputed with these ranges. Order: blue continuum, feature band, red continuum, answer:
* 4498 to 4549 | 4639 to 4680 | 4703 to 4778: 0.04 mag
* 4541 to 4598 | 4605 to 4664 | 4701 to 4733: 0.01 mag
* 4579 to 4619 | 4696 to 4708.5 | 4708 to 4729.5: 0.06 mag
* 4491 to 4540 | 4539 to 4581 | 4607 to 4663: -0.02 mag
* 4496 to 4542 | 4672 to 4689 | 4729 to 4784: 0.05 mag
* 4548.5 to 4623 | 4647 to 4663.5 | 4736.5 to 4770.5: 0.08 mag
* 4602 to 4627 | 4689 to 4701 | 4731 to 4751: 0.10 mag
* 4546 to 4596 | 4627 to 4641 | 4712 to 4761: -0.03 mag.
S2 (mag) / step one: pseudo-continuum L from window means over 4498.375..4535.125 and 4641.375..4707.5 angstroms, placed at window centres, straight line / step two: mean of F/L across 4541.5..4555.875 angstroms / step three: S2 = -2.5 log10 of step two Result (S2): 0.01 mag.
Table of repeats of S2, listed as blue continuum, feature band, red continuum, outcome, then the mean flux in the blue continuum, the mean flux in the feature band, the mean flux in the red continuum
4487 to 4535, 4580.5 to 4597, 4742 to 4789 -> -0.04 mag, 18.3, 19.3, 19.2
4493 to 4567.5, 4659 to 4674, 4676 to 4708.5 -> -0.03 mag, 18.5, 18.8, 18.3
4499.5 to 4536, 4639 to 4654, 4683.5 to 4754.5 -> 0.06 mag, 18.9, 18.1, 19.3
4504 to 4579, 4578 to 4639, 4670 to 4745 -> -0.03 mag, 18.9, 19.5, 19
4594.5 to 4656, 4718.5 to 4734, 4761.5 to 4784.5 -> -0.08 mag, 19.2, 20.4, 18.9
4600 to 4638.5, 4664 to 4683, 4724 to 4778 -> 0.08 mag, 19.8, 18.3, 19.2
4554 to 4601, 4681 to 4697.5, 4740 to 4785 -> 0.08 mag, 19.1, 17.9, 19.2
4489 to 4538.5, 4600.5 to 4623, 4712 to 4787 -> -0.05 mag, 18.3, 19.6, 19.5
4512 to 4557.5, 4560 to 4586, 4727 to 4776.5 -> -0.04 mag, 18.5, 19.2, 19.1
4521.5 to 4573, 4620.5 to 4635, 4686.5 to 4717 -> -0.11 mag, 18.4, 20.4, 18.5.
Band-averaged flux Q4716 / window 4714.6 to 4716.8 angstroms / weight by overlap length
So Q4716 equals 20.4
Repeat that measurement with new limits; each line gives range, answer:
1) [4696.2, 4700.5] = 17.2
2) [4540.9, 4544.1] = 19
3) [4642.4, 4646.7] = 19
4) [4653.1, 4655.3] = 17.4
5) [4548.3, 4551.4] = 17.5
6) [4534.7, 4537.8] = 18.8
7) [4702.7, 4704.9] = 19.2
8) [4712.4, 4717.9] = 19.5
